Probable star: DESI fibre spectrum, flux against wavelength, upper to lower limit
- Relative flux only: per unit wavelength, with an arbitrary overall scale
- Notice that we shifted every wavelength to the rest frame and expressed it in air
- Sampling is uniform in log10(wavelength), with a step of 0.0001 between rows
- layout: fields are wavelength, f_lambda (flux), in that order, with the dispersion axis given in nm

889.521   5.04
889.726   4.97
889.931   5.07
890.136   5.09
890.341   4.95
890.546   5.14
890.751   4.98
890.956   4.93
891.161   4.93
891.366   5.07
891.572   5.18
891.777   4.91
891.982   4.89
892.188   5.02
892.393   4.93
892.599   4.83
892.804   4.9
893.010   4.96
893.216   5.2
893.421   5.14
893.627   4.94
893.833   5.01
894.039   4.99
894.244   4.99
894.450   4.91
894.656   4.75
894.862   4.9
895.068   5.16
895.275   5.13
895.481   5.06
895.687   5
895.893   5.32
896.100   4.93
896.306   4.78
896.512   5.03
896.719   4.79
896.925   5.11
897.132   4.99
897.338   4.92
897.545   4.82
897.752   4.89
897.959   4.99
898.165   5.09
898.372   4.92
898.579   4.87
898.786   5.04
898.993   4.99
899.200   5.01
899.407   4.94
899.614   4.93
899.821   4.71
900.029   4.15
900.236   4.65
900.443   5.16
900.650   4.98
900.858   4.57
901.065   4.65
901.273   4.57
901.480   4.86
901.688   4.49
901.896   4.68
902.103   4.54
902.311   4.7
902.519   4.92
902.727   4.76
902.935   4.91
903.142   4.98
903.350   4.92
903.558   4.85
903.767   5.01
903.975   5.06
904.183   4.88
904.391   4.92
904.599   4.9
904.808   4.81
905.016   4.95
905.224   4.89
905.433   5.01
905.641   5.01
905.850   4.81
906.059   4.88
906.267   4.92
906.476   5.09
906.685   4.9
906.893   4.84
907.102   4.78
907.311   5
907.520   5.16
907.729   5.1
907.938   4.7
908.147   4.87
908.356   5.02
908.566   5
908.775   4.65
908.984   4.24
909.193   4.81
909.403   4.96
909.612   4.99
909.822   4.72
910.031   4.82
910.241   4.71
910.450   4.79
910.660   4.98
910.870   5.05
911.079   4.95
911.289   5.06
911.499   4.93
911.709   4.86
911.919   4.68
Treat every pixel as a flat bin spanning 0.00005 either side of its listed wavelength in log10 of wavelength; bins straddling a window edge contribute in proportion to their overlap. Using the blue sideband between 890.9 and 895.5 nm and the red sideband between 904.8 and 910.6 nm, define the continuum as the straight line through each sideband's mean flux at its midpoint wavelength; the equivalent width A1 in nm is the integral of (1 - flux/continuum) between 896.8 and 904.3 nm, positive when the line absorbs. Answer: 0.13 nm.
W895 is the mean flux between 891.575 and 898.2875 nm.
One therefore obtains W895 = 4.98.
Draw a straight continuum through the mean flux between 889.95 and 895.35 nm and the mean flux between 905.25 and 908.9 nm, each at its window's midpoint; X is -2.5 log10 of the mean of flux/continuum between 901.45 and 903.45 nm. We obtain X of 0.04 mag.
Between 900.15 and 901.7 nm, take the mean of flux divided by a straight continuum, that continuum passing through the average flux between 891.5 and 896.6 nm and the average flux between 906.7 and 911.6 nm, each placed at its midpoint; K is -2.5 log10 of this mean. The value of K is 0.04 mag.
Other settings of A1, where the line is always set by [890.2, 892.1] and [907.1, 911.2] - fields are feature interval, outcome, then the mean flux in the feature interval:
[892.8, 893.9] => -0.012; 5.03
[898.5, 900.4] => 0.046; 4.82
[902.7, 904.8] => -0.005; 4.92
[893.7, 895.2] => 0.004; 4.96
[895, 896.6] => -0.027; 5.05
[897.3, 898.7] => 0.005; 4.93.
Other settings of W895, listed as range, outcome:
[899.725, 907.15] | 4.83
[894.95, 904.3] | 4.88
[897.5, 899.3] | 4.96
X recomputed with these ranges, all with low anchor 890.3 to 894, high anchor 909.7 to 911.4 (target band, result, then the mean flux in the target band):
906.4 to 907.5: -0.01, 4.94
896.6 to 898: 0.01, 4.93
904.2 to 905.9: 0.00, 4.91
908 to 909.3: 0.03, 4.76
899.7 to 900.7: 0.05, 4.72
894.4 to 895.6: 0.00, 4.99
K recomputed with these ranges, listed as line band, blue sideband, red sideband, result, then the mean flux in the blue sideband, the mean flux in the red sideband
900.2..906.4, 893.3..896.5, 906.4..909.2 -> 0.02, 5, 4.87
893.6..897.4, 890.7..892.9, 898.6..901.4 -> -0.02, 4.96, 4.8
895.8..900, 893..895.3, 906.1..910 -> 0.01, 5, 4.87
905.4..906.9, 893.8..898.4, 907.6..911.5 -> -0.01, 4.98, 4.86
